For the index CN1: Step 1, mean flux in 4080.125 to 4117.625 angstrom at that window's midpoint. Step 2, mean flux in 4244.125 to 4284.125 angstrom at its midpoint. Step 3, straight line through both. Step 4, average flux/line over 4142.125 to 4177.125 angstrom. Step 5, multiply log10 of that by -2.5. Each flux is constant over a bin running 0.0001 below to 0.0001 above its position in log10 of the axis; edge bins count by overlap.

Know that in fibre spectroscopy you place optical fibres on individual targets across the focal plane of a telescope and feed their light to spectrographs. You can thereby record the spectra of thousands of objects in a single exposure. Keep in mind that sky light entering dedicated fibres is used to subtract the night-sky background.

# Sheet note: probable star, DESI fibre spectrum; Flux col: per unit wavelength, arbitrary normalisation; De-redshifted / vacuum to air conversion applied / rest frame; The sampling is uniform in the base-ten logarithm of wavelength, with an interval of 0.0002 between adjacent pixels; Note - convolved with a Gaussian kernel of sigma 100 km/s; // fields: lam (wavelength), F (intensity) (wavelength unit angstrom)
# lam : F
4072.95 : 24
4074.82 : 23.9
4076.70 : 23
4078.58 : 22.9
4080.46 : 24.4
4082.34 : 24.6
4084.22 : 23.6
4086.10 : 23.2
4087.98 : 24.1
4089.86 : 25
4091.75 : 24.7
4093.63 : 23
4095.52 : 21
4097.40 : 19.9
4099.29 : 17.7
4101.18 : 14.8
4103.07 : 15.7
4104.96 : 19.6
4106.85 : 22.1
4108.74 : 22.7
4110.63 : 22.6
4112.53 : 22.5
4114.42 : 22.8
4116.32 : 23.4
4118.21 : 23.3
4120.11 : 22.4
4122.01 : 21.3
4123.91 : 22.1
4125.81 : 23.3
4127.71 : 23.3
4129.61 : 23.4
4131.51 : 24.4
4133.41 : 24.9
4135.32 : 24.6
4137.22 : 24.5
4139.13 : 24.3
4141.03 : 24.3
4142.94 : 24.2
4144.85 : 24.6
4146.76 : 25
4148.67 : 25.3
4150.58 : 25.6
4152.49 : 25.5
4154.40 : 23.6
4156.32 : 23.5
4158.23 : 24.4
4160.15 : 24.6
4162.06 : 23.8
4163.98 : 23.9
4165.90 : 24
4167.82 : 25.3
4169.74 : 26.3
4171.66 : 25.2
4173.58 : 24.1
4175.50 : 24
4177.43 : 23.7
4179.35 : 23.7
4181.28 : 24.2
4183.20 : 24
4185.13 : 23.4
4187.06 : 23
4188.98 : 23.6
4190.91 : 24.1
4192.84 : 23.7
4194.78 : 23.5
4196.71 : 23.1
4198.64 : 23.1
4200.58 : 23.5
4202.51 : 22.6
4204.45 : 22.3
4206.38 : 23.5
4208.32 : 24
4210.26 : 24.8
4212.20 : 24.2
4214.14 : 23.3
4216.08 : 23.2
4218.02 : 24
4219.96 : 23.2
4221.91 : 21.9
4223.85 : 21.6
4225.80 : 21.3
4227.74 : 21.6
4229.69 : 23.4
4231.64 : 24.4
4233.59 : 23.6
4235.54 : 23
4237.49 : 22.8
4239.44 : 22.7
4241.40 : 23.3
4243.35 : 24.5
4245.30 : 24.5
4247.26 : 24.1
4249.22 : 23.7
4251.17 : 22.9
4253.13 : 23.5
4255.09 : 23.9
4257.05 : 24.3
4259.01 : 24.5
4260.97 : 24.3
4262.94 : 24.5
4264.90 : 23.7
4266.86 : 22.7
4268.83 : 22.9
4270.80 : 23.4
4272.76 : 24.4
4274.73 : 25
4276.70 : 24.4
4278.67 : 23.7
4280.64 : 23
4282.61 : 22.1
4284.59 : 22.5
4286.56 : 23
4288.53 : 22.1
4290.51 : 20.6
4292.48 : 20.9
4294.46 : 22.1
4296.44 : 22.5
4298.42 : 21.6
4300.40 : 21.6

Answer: -0.09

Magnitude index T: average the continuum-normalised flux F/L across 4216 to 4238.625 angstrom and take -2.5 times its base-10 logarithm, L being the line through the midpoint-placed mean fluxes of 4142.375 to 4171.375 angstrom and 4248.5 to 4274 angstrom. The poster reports 0.06 mag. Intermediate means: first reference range 24.7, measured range 22.8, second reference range 23.8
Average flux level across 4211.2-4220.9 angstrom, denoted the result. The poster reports 23.6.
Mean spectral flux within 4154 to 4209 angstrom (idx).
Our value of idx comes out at 23.9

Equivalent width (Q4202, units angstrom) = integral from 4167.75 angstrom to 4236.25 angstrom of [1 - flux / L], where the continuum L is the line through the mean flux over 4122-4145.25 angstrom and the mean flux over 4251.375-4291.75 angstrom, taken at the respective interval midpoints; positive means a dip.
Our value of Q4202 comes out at 0.4 angstrom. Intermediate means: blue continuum 23.9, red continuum 23.4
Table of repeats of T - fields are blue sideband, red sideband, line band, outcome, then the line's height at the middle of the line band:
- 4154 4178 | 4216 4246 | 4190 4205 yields 0.022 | 23.7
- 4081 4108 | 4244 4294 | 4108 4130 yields -0.051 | 21.7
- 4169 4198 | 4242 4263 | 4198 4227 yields 0.041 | 24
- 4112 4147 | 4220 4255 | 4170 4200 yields -0.021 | 23.4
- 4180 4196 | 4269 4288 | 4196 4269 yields 0.008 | 23.6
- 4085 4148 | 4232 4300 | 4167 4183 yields -0.077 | 22.8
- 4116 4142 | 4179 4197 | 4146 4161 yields -0.049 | 23.6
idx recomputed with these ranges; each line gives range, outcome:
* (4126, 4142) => 24.2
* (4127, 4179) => 24.5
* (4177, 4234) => 23.3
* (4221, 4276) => 23.5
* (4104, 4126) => 22.3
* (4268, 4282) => 23.8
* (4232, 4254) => 23.5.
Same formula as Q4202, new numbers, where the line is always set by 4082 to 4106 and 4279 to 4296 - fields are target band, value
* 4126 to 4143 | -2.2 angstrom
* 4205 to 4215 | -1.0 angstrom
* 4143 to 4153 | -1.7 angstrom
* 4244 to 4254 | -0.8 angstrom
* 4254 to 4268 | -1.3 angstrom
